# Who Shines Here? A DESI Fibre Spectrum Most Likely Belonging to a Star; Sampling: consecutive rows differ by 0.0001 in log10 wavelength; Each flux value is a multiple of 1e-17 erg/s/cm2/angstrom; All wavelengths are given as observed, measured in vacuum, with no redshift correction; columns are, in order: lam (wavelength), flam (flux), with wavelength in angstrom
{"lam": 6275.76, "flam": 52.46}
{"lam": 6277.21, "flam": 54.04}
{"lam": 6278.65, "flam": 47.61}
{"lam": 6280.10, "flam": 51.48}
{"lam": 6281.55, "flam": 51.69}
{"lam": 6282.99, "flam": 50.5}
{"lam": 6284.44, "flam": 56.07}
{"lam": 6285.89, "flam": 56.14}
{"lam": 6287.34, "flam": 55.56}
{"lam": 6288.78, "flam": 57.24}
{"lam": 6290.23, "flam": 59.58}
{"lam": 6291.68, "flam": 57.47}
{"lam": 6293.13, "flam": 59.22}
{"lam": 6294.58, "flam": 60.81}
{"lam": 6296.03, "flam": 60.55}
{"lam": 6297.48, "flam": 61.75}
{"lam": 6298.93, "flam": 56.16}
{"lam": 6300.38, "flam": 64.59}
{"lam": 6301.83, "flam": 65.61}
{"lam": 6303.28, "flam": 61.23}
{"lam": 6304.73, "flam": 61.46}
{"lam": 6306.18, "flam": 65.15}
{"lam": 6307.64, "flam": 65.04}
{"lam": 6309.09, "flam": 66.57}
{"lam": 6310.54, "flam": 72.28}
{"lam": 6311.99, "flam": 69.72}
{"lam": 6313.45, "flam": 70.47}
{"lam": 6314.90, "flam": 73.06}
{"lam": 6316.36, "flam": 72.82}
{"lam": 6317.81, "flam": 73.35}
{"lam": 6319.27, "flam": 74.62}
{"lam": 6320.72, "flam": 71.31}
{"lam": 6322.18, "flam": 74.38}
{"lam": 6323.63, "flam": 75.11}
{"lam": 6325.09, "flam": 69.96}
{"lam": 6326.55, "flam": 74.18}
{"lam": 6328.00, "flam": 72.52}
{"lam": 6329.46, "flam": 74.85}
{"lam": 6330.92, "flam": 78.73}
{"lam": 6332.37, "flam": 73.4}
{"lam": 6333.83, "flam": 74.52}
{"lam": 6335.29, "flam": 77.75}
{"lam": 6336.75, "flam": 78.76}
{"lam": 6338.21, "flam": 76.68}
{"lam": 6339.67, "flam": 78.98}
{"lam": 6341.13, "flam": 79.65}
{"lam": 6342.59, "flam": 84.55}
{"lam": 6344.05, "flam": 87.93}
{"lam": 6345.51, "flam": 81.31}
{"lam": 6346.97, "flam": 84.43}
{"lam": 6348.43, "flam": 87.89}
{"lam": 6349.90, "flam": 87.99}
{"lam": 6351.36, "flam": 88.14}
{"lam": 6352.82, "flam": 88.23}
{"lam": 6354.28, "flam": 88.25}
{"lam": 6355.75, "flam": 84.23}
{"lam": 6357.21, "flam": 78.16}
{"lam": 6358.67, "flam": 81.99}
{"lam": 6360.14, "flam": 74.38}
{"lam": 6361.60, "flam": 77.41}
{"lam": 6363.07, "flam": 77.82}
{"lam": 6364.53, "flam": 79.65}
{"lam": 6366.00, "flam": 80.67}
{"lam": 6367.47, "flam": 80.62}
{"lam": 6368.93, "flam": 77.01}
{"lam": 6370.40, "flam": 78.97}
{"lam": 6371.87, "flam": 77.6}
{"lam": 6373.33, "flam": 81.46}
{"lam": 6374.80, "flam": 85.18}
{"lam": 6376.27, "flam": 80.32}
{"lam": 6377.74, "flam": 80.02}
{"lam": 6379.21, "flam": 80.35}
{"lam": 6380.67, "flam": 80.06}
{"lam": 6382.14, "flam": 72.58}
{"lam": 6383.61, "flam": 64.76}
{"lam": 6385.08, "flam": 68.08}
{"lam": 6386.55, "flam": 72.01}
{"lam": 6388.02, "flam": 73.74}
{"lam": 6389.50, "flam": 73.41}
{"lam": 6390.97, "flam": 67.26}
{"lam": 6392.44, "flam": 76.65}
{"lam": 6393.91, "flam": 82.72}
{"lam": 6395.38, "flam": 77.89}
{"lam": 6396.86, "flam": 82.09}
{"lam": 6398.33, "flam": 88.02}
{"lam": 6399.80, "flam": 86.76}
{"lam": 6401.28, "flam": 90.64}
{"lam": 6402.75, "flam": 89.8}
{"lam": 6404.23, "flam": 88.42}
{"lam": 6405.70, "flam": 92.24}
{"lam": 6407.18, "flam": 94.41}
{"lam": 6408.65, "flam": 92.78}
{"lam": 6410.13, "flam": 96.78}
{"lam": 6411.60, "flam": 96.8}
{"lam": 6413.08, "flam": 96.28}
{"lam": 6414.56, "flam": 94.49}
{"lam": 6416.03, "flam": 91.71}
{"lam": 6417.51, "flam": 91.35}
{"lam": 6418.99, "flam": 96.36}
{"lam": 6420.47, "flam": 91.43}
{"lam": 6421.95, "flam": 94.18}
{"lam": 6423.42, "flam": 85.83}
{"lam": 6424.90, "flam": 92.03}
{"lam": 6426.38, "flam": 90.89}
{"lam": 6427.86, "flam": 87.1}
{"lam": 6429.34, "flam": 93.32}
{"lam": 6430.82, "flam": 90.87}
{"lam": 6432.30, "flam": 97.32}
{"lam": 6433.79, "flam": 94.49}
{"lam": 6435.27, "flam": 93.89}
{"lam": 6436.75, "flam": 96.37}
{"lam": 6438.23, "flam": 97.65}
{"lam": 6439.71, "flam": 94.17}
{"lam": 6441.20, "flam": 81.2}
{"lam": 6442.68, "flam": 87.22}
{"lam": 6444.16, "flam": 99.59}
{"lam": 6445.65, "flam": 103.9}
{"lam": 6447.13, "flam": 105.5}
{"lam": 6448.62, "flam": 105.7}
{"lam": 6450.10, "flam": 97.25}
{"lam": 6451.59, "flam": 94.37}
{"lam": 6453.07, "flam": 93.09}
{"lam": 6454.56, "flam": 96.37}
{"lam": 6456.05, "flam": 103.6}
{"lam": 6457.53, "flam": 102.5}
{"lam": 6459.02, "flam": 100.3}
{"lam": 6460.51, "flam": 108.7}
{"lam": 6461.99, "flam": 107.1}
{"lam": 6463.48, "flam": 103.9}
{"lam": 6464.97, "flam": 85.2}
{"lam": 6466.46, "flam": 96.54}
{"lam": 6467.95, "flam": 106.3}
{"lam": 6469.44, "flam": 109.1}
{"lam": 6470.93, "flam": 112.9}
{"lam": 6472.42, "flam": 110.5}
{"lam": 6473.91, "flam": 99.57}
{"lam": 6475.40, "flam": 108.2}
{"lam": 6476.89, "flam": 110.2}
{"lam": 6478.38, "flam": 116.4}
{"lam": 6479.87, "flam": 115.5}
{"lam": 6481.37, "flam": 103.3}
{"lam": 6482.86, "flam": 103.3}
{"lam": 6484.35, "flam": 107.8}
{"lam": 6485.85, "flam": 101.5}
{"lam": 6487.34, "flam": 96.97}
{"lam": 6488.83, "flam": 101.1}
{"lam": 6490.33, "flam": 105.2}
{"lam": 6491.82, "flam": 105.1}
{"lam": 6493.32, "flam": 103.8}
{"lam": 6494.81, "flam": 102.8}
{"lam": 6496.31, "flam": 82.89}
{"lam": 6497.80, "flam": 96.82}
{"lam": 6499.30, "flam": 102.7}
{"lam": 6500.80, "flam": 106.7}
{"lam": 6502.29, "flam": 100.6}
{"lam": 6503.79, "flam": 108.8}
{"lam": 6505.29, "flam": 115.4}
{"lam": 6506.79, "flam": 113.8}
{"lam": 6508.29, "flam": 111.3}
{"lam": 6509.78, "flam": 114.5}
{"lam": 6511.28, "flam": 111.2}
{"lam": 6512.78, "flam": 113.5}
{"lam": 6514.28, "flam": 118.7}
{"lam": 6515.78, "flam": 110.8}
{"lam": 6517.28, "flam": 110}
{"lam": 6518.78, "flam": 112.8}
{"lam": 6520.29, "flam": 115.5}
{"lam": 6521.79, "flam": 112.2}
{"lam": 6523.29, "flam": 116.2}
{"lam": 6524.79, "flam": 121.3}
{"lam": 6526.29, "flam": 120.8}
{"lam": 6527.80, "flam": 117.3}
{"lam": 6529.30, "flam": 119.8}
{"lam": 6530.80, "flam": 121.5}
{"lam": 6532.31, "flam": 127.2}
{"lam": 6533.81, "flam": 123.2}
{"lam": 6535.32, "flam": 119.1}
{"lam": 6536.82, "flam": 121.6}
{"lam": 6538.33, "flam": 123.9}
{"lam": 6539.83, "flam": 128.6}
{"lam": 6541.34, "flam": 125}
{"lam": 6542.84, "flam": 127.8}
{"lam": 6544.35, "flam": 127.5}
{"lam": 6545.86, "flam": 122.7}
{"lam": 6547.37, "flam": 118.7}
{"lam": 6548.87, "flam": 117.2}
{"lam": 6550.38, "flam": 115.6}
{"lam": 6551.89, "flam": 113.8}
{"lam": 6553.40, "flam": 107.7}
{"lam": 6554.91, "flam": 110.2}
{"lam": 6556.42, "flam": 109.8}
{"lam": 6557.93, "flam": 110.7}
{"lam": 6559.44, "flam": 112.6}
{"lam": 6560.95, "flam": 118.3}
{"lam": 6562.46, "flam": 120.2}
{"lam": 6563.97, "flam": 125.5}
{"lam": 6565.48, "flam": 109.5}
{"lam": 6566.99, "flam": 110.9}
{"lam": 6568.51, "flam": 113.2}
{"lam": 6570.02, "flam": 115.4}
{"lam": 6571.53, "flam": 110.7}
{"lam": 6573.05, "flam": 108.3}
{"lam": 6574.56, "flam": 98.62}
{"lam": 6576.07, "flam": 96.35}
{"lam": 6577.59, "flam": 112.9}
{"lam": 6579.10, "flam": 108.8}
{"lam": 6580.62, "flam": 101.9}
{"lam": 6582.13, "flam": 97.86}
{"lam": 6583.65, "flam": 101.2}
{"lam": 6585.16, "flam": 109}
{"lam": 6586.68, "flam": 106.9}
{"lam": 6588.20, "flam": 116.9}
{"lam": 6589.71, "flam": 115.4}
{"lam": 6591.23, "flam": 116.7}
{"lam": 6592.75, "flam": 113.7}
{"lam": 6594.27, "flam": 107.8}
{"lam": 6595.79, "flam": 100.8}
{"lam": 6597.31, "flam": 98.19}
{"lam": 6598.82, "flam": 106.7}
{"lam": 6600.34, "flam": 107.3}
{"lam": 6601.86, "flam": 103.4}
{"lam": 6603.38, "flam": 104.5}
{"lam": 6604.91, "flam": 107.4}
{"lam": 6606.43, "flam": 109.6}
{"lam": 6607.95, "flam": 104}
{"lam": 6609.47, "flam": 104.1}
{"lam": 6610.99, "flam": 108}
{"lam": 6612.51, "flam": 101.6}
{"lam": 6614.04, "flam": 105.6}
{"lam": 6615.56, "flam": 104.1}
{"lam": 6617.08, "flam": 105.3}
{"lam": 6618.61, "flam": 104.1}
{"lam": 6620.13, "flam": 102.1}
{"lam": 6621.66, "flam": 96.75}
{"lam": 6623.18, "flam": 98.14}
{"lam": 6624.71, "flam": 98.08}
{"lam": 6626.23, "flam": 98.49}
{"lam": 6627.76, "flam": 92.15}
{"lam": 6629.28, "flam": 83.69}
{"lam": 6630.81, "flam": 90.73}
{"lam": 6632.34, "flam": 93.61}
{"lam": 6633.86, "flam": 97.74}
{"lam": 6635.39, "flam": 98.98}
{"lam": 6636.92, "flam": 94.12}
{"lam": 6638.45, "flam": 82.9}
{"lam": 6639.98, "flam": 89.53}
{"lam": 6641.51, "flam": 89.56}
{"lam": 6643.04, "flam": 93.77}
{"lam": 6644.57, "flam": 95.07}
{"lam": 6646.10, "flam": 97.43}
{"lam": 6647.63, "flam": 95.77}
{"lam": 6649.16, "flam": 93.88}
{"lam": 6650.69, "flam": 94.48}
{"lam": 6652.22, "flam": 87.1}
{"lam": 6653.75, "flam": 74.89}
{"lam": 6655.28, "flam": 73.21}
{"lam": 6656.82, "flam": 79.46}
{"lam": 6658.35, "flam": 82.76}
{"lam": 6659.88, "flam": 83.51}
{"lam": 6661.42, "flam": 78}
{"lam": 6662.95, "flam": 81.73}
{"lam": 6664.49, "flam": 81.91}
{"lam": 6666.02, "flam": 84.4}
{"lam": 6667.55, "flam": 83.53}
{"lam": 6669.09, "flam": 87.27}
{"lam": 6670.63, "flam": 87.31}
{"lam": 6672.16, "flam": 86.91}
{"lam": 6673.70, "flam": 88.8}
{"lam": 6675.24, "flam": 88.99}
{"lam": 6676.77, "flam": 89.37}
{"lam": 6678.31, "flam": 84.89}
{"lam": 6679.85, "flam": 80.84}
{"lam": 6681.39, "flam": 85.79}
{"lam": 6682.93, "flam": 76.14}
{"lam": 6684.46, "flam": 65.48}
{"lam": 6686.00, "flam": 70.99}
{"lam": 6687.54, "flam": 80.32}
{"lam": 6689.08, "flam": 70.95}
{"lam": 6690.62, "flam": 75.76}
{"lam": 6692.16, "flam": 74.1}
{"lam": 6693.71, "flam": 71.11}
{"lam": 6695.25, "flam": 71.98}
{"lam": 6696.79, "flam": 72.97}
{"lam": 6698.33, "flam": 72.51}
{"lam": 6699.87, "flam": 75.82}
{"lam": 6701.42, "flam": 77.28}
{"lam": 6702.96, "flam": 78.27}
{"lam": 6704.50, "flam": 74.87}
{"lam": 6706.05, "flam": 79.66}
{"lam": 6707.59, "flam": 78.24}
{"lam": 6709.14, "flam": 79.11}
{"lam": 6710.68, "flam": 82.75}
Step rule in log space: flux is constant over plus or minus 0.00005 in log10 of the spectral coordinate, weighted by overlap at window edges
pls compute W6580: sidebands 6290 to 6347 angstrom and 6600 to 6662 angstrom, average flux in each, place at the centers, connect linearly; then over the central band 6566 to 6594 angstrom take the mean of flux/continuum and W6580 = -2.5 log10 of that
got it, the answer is -0.19 mag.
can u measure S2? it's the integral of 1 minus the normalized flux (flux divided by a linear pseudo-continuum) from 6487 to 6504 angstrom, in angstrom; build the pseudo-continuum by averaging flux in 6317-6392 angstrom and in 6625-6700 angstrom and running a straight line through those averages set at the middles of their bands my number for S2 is -4.2 angstrom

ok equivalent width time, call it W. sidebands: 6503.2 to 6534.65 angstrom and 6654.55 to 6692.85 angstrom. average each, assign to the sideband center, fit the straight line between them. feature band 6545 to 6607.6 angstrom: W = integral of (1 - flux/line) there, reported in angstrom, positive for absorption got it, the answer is -4.3 angstrom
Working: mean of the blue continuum 116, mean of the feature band 110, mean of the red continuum 80.9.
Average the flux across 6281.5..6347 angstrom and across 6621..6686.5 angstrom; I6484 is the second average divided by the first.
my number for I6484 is 1.27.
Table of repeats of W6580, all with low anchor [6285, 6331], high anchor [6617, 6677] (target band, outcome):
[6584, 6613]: -0.23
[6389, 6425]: -0.20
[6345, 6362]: -0.20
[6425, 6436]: -0.23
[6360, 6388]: -0.09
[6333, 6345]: -0.16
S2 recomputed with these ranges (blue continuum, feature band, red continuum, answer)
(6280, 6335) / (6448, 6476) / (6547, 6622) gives -3.9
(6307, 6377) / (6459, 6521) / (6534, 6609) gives -4.0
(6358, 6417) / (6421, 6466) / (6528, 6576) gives -1.0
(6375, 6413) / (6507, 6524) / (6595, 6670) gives -4.8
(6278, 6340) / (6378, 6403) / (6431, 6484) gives 2.2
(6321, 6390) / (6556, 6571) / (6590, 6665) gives -3.7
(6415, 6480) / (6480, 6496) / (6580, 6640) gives -0.6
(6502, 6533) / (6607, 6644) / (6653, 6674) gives -2.7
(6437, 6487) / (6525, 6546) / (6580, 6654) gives -4.6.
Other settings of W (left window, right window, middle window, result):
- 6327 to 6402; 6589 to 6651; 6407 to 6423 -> -2.0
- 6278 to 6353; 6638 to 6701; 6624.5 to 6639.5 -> -2.2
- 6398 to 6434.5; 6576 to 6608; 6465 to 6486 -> -2.0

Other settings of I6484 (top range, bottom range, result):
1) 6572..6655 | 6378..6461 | 1.12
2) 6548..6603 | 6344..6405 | 1.36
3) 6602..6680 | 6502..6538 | 0.80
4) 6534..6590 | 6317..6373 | 1.44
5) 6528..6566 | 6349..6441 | 1.40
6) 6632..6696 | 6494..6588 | 0.75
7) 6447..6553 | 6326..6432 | 1.32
